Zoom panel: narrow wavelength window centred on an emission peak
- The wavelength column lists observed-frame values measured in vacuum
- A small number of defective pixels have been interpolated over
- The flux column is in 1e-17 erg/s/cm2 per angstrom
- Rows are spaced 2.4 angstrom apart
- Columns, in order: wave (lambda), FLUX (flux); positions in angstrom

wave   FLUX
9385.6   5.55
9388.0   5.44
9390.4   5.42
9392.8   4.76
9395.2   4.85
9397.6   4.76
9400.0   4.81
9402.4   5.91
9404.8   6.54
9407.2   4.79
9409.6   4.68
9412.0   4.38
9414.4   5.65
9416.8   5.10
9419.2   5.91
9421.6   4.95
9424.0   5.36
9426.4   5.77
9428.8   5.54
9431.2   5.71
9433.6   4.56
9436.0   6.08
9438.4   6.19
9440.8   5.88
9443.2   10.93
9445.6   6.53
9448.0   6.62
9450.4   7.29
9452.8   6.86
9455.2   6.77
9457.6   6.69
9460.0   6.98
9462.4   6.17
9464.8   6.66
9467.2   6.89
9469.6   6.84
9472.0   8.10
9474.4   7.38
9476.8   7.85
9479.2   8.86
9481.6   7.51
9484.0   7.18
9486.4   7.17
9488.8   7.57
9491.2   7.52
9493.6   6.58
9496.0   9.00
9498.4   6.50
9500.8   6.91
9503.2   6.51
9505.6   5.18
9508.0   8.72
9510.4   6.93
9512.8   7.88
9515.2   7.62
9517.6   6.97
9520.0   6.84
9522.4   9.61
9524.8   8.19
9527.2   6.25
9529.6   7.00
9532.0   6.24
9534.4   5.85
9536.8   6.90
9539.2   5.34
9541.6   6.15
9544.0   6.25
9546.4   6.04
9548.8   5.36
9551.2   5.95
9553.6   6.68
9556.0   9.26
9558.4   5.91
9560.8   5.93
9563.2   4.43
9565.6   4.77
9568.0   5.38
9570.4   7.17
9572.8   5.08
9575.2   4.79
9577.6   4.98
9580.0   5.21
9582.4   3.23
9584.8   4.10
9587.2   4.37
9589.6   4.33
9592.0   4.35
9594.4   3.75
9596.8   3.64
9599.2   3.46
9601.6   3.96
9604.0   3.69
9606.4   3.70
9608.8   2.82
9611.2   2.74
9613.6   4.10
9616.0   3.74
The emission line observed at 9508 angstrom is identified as [N II] 6583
